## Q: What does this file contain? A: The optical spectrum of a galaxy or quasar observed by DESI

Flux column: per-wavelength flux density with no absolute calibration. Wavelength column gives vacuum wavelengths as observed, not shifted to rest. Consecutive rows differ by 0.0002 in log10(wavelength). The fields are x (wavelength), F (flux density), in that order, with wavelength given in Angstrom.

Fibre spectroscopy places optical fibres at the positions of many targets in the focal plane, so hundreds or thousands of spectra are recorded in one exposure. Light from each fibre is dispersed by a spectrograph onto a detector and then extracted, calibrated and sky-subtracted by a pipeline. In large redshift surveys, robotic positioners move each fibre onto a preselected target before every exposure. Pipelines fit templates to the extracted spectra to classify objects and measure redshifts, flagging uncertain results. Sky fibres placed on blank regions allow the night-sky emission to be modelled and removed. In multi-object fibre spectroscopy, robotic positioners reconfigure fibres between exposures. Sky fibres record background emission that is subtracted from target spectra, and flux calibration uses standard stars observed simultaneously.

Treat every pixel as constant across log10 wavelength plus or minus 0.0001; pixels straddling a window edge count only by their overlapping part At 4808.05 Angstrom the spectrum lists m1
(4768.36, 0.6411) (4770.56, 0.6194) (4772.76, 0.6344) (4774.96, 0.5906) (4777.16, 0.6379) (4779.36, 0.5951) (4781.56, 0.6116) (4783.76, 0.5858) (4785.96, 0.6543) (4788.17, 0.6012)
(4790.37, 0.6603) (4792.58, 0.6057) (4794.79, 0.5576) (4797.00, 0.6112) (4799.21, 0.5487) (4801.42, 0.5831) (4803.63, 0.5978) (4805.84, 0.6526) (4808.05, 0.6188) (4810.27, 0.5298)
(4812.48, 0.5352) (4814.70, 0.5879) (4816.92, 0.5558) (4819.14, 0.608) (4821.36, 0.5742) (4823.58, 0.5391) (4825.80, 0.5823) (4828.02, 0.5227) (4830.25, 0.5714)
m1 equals 0.6188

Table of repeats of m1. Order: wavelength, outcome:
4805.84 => 0.6526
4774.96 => 0.5906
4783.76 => 0.5858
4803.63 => 0.5978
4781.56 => 0.6116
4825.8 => 0.5823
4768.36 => 0.6411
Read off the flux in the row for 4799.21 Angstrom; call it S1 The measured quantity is 0.5487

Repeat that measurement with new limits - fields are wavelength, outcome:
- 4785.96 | 0.6543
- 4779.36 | 0.5951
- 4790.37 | 0.6603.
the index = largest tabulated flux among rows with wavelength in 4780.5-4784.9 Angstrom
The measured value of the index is 0.6116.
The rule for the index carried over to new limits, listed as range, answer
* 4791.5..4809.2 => 0.6526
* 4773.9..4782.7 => 0.6379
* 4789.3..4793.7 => 0.6603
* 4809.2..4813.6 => 0.5352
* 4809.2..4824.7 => 0.608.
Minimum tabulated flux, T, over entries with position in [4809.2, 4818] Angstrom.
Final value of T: 0.5298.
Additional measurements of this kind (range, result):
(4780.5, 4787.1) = 0.5858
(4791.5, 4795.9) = 0.5576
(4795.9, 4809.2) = 0.5487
